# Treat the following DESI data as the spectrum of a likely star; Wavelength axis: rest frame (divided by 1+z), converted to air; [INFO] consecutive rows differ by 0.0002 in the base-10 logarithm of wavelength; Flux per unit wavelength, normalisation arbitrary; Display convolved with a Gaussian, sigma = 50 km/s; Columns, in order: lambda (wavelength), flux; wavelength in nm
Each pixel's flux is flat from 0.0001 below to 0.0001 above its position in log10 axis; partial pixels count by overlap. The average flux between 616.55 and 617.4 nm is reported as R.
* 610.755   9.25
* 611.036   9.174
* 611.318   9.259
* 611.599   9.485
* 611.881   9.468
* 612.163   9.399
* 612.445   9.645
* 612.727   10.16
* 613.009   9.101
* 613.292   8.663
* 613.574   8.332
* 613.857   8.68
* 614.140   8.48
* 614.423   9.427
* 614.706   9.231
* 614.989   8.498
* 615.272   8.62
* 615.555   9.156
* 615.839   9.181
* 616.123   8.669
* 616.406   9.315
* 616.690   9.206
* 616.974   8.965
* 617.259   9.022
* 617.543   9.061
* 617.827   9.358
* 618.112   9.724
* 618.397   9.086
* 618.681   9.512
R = 9.06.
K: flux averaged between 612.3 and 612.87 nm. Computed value 9.9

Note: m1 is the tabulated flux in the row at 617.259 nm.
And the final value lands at 9.022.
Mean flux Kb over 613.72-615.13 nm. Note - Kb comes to 8.86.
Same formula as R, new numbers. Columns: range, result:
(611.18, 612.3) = 9.4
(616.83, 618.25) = 9.22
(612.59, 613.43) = 9.3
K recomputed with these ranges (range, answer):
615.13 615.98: 8.99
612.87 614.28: 8.65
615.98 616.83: 9.07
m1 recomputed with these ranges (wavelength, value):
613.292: 8.663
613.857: 8.68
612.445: 9.645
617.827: 9.358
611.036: 9.174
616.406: 9.315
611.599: 9.485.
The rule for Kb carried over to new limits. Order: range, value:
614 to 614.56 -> 8.95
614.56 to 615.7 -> 8.88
